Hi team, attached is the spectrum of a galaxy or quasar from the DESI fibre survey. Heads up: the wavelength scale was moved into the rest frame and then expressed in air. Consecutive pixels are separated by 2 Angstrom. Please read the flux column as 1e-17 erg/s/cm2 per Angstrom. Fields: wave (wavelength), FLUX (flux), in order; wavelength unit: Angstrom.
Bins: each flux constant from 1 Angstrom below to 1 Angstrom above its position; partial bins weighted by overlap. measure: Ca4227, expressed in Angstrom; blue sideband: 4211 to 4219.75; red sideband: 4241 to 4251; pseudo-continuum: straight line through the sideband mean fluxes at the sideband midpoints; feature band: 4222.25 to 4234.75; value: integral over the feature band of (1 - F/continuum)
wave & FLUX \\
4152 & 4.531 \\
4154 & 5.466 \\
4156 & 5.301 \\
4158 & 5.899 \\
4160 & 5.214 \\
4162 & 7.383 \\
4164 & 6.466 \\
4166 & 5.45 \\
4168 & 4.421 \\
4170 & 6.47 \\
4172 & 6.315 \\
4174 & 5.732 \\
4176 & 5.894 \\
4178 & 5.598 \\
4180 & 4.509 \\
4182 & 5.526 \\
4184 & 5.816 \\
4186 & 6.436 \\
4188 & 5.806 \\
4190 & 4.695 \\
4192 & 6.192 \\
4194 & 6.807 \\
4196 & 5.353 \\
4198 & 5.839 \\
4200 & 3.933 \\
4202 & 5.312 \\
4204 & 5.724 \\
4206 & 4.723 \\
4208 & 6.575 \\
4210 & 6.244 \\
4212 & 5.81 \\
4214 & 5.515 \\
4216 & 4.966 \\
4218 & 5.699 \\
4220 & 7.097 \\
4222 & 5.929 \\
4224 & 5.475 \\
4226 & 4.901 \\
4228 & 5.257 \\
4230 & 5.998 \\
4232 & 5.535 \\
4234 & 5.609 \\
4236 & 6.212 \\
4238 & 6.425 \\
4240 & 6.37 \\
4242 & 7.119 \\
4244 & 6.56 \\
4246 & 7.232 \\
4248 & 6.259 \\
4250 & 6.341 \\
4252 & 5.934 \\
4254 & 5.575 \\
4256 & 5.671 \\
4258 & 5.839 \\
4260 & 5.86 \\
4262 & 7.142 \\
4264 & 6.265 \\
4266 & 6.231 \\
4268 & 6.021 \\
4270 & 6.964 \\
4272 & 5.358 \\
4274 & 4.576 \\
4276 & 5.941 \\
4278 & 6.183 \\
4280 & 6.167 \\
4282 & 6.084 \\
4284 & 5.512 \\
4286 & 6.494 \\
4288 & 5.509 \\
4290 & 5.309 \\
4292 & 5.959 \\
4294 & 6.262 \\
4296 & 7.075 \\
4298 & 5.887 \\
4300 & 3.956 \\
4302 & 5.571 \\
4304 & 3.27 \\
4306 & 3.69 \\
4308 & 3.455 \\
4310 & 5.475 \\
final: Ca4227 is 1.2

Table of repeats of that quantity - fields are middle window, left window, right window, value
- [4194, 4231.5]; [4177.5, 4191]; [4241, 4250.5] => 2.7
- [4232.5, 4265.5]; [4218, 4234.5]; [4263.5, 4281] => -2.4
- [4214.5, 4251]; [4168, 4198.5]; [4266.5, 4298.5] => -1.2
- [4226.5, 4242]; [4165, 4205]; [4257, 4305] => -0.7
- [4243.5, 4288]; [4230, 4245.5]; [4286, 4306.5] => -1.9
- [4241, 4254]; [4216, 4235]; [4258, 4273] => -1.1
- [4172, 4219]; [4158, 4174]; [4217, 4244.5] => 2.8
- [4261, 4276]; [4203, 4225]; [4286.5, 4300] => -0.6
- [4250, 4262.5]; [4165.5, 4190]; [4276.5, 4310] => -1.2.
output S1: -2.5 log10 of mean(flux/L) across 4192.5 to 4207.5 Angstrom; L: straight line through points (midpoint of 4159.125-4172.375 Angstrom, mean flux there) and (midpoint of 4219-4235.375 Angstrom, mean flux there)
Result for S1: 0.07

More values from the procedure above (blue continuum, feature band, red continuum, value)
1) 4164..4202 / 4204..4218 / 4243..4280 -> 0.027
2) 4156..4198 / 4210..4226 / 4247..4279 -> 0.025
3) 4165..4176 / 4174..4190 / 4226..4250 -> 0.034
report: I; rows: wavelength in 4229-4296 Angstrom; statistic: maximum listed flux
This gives 7.232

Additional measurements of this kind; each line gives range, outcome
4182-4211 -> 6.807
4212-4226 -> 7.097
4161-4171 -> 7.383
